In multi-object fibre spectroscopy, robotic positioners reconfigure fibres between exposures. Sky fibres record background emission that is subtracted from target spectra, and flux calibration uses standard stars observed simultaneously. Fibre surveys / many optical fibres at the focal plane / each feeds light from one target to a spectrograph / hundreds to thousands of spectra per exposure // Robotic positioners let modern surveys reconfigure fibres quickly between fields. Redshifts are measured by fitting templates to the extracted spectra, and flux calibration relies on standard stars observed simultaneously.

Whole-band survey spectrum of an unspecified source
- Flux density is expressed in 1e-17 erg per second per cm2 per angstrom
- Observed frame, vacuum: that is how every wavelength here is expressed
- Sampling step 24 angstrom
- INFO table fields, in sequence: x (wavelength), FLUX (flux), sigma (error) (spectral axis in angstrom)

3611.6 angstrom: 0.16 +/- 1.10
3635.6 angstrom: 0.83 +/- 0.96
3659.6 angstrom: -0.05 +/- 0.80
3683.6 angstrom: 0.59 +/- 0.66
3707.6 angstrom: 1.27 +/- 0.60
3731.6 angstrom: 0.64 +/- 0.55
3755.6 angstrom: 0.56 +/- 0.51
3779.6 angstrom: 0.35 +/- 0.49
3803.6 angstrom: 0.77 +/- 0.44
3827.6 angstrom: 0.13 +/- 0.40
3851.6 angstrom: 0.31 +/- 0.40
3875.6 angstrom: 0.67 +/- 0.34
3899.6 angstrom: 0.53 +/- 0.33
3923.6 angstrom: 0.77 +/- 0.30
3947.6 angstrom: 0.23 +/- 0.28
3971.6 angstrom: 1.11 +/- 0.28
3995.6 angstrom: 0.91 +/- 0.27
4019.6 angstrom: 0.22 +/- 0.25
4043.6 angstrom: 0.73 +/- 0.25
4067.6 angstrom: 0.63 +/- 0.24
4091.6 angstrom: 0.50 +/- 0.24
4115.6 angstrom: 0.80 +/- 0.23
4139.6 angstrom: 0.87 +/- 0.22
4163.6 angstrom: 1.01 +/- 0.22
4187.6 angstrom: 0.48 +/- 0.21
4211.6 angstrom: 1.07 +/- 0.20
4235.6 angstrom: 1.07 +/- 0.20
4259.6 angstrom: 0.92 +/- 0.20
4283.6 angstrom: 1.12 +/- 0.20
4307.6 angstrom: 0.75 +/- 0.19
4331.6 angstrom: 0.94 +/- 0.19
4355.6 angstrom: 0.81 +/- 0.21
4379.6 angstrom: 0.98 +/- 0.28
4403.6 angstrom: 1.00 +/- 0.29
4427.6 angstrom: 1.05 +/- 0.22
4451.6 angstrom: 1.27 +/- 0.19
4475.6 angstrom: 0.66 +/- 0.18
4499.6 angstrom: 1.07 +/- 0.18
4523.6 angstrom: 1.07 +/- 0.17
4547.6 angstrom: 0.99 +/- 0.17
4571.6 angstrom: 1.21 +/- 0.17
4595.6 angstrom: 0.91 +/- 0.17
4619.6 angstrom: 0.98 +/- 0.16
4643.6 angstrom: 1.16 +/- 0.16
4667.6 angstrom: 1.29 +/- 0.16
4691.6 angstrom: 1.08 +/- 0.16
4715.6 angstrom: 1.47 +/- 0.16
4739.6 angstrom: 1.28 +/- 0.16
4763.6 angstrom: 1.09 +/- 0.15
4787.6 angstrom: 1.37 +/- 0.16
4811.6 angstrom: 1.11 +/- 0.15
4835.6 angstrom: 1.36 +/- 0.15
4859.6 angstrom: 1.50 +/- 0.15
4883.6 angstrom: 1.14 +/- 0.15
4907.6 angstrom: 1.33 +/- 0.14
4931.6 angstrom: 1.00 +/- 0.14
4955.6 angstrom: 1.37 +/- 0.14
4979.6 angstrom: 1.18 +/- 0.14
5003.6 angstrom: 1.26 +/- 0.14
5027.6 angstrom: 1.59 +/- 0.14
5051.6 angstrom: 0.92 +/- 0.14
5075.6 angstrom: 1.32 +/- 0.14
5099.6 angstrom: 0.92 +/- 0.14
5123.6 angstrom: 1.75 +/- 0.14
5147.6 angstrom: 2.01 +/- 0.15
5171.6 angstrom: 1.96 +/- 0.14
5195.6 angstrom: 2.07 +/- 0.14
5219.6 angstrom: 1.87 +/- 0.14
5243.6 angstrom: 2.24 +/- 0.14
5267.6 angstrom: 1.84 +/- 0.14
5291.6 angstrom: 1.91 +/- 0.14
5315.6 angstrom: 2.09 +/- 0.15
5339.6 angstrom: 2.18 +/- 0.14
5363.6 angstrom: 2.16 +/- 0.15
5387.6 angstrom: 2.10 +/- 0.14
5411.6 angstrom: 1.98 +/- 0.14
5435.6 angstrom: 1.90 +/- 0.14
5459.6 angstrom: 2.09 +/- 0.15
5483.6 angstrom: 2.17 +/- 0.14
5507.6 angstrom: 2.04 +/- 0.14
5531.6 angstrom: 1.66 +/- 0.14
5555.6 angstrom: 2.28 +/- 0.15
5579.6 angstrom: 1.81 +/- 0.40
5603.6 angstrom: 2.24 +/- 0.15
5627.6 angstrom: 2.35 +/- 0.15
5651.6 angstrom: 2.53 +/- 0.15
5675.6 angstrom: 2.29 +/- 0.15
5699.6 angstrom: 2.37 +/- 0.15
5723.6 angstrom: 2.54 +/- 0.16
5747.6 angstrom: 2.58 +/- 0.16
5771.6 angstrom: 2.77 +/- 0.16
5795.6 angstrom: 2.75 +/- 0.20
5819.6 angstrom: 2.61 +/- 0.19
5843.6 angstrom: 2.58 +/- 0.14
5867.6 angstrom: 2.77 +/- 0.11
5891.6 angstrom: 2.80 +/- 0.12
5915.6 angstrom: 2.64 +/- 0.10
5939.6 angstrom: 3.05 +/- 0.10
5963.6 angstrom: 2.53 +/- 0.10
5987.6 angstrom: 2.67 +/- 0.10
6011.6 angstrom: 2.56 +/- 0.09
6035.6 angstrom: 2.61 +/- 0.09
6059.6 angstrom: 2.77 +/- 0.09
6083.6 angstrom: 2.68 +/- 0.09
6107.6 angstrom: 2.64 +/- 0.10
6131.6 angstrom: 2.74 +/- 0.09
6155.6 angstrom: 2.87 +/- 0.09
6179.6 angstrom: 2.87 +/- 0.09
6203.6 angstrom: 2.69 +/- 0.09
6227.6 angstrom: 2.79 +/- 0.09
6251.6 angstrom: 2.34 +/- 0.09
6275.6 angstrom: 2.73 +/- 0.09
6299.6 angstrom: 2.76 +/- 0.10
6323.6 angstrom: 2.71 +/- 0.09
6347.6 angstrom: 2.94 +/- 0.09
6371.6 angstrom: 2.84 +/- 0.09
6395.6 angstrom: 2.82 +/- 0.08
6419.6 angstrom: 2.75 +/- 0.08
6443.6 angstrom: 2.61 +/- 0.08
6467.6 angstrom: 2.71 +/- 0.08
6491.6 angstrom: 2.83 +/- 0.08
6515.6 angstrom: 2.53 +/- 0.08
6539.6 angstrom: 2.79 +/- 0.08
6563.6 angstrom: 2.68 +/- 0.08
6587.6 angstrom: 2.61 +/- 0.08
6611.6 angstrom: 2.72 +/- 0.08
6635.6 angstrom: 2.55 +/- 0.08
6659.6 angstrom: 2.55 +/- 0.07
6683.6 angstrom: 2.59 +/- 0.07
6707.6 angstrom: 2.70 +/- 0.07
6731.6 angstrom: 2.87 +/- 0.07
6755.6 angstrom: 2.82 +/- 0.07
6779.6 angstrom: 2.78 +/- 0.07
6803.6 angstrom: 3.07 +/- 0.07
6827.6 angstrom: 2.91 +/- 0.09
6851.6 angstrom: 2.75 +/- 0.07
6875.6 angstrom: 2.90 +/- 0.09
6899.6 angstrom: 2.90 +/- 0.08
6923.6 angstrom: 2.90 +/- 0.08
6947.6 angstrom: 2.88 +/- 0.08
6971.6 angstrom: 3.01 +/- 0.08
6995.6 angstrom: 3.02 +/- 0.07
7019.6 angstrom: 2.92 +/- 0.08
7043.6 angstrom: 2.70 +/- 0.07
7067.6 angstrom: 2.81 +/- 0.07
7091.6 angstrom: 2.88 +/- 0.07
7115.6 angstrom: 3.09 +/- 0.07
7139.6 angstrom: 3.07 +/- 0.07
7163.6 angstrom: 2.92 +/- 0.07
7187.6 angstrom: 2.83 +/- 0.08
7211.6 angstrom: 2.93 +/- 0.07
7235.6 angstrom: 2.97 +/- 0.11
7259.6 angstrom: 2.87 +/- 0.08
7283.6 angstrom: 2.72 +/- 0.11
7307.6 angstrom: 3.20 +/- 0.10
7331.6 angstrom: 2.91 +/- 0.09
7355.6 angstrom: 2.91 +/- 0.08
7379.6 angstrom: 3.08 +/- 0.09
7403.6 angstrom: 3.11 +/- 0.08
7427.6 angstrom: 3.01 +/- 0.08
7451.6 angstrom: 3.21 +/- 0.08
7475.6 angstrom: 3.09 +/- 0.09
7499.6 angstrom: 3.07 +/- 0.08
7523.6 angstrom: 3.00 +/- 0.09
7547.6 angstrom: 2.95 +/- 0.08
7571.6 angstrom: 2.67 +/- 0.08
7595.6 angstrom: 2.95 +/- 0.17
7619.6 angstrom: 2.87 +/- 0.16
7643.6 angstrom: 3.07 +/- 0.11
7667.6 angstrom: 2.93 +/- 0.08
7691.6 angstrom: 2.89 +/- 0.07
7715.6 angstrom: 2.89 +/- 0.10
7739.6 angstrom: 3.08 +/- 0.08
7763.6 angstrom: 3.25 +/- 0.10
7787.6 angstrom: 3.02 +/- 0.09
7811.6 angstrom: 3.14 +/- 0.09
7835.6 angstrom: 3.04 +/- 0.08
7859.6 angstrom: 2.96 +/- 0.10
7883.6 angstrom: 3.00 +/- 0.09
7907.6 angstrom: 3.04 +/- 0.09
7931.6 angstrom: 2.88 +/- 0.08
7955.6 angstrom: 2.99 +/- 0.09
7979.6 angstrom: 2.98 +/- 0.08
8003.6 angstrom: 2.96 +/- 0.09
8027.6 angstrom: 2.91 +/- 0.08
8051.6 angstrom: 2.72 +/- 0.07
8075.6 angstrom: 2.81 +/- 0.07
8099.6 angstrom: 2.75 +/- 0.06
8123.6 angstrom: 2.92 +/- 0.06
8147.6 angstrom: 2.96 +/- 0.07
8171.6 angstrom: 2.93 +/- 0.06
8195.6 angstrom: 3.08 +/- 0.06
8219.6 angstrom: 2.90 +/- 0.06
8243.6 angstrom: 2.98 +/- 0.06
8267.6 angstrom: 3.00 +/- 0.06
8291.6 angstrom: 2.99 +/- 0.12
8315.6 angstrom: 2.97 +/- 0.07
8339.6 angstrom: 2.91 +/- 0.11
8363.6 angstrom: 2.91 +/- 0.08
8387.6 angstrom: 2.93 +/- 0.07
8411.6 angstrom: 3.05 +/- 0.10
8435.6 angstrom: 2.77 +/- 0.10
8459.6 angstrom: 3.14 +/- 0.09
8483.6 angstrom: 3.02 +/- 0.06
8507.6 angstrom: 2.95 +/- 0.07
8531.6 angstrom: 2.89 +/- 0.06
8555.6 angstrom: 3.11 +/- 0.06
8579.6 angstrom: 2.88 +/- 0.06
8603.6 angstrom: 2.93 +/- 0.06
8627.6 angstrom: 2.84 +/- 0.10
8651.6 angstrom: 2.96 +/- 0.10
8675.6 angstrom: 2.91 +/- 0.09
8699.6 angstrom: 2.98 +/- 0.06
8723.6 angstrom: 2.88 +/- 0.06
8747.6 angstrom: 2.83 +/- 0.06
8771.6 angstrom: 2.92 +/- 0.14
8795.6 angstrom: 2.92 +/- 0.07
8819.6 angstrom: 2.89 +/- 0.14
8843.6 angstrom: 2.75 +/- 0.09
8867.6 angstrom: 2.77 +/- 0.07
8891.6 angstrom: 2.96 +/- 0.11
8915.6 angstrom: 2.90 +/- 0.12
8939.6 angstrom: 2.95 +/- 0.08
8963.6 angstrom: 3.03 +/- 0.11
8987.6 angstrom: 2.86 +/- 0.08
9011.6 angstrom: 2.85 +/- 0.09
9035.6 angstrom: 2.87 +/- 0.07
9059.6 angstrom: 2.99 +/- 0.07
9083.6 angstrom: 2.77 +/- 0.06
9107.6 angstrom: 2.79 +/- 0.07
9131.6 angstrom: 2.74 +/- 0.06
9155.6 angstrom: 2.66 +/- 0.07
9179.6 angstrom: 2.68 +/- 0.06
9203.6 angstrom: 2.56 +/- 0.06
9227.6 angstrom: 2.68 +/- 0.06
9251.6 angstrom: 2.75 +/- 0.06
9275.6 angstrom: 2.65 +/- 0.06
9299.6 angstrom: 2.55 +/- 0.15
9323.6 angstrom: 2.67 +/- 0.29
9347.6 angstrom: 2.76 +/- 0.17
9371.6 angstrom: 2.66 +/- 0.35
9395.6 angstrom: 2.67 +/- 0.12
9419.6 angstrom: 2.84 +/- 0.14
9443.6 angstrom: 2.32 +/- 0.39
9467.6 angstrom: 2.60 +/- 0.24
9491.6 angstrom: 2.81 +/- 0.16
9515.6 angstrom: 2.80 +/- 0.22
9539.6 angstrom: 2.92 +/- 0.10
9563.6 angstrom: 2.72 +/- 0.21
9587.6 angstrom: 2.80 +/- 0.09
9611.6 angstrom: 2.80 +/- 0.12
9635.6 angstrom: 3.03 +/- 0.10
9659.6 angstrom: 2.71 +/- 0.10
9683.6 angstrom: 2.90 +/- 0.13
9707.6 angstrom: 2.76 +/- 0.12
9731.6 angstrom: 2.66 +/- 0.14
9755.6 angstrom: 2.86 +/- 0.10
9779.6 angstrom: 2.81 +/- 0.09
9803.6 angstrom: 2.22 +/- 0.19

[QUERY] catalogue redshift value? 0.285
